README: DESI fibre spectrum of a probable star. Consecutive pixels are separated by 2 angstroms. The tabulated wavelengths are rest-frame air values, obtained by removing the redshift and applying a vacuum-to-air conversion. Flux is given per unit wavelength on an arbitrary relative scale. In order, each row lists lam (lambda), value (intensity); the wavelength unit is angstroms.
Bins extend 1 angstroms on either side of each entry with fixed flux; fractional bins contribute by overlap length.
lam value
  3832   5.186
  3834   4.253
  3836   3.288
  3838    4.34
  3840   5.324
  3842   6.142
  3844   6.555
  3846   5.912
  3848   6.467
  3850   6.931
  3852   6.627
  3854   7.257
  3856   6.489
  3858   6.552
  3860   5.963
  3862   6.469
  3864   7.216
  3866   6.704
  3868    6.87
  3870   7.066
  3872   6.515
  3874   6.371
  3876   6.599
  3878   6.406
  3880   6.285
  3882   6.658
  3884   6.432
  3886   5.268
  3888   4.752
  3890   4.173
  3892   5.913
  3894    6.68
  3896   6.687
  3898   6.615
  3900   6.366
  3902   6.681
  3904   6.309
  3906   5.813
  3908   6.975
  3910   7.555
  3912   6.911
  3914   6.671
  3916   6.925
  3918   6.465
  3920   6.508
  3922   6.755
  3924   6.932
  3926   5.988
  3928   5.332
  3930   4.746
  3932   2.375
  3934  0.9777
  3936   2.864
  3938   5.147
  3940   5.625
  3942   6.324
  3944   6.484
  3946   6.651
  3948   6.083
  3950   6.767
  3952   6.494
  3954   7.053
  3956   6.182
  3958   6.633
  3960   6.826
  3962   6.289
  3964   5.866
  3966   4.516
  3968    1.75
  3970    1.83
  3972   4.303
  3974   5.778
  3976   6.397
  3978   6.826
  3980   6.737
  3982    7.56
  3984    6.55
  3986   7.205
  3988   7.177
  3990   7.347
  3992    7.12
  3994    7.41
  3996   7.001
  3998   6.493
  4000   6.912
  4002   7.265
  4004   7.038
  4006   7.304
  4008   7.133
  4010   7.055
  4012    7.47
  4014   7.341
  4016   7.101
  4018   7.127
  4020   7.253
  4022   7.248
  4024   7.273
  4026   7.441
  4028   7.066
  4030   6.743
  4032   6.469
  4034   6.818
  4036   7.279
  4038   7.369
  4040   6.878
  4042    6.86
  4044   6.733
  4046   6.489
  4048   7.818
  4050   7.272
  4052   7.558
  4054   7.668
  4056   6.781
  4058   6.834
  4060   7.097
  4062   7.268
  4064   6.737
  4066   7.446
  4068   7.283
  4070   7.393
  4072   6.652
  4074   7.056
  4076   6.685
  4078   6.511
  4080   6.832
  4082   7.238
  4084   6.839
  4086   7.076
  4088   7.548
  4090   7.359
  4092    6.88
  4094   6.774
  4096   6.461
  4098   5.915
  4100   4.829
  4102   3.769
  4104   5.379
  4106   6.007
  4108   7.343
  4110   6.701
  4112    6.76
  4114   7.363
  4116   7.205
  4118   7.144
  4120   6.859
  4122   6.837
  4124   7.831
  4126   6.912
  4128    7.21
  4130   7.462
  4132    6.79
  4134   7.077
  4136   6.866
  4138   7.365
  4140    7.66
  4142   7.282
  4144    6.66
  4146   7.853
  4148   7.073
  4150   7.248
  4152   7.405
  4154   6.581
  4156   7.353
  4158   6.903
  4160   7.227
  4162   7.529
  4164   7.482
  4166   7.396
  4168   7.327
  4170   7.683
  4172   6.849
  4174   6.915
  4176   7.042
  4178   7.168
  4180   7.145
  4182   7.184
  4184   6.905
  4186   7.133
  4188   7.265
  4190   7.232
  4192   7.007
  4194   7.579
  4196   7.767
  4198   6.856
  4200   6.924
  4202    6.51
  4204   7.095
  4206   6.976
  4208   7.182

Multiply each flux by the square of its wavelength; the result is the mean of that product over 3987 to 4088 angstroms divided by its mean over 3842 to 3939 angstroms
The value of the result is 1.3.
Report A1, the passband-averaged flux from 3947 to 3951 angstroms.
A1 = 6.43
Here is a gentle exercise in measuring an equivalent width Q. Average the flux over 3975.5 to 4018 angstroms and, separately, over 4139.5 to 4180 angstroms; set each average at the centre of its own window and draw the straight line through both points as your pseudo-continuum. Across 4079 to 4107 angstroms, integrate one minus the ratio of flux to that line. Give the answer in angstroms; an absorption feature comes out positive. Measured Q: 3.2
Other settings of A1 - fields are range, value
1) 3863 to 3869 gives 6.93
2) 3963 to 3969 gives 4.04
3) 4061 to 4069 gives 7.18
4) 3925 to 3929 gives 5.66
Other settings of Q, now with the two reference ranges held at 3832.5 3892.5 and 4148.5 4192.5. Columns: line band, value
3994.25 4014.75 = -1.7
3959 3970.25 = 3.0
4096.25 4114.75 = 2.5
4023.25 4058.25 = -1.9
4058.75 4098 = -0.8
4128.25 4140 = -0.2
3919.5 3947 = 5.0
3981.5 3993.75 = -1.2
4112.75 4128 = -0.4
